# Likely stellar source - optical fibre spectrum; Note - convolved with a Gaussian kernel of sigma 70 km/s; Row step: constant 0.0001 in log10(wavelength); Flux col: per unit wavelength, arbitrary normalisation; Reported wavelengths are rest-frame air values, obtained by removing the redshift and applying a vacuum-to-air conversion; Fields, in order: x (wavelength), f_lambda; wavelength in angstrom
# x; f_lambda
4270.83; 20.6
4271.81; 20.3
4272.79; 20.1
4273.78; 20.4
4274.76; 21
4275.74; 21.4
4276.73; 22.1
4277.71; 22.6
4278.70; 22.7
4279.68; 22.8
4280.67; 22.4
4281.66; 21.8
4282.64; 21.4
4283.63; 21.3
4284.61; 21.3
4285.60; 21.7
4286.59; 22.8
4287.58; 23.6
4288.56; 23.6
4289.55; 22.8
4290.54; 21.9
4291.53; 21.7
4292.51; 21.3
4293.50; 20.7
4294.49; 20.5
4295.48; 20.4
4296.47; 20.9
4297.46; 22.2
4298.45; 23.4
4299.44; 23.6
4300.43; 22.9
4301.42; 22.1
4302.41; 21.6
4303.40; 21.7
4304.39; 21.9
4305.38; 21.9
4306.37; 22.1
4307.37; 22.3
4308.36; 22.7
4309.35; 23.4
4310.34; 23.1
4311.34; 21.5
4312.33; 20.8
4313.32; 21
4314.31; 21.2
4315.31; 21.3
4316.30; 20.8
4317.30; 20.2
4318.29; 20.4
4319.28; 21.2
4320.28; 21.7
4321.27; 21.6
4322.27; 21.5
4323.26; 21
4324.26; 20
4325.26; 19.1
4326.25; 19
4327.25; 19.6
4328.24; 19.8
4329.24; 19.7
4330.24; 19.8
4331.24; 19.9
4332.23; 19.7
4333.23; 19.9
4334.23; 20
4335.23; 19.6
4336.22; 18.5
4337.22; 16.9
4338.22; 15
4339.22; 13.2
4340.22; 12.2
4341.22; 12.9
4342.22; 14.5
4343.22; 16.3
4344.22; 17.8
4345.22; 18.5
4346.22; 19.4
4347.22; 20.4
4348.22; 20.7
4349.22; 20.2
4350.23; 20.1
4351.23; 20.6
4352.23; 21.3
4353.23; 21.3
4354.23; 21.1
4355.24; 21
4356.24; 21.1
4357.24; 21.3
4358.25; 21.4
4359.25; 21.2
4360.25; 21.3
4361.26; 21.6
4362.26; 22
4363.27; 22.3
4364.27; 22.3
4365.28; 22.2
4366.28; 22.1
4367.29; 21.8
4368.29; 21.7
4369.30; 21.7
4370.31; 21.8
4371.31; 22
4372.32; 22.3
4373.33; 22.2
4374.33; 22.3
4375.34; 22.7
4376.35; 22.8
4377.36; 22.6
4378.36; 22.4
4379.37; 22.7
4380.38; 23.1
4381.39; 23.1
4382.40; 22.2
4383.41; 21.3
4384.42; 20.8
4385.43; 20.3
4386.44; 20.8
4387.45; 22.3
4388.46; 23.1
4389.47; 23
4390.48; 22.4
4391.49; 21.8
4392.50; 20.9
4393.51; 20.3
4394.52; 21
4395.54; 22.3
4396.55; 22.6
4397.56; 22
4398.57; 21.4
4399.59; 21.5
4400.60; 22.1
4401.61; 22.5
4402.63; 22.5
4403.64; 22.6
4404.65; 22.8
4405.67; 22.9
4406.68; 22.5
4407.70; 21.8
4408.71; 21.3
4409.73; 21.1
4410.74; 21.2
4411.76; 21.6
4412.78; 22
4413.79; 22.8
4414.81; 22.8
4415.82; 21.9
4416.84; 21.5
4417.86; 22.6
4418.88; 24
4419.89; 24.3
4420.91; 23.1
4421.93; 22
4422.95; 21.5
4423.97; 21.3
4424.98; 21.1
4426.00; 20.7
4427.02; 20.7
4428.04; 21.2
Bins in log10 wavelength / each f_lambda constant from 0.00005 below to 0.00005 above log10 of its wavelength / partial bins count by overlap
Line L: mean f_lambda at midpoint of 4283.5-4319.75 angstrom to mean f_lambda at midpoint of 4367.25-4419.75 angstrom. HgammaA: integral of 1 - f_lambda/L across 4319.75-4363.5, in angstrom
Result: 5.0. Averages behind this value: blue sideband 21.8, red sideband 22.1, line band 19.4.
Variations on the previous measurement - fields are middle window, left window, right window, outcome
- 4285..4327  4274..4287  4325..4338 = -2.13 angstrom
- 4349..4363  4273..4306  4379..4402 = 0.48 angstrom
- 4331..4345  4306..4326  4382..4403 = 2.99 angstrom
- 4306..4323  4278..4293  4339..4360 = -0.66 angstrom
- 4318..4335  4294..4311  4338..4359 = 0.10 angstrom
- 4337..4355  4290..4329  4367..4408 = 3.09 angstrom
